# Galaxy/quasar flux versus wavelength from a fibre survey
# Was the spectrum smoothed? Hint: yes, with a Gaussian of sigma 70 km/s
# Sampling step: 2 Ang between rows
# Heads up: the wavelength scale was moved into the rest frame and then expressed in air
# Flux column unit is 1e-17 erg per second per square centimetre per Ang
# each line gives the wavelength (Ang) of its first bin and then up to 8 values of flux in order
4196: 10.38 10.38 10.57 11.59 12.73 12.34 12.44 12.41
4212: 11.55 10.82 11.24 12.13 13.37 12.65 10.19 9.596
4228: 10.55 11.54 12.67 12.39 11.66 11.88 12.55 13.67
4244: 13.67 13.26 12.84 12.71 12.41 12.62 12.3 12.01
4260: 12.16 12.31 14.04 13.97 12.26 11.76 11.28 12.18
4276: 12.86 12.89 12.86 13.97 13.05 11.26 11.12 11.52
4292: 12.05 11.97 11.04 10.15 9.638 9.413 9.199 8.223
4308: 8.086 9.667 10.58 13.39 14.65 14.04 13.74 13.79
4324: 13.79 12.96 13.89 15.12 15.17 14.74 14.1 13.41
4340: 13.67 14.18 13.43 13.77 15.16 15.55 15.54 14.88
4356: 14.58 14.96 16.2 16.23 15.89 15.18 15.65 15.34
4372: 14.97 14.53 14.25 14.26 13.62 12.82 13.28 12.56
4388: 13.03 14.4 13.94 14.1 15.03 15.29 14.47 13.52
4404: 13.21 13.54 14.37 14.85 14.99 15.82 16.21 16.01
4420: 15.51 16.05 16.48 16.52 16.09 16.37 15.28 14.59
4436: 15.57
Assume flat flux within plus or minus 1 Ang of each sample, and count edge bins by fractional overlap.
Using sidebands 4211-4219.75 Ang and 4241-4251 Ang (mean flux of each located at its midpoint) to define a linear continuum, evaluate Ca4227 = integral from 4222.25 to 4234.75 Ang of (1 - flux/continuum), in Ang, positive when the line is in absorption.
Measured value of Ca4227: 1.1 Ang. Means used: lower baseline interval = 11.6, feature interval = 11.2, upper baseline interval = 13.2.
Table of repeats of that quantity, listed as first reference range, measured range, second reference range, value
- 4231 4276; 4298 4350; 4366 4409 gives 2.7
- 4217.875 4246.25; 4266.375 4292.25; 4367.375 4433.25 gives 1.1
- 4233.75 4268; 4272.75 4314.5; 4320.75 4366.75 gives 7.4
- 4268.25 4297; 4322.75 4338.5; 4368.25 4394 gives -1.4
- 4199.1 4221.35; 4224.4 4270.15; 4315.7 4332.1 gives 1.0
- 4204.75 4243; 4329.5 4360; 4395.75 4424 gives -1.5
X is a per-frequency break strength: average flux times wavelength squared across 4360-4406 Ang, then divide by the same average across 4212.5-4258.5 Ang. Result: 1.27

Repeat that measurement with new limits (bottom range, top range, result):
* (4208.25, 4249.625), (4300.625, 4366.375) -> 1.18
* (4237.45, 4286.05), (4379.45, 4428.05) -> 1.23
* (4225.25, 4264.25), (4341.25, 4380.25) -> 1.28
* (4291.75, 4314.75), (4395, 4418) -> 1.51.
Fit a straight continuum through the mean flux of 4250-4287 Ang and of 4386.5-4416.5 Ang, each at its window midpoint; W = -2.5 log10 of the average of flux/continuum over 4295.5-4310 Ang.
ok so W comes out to 0.36 mag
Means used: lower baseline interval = 12.6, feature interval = 9.35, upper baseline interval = 14.4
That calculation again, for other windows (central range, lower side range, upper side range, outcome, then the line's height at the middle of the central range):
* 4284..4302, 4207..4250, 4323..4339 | 0.20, 13.4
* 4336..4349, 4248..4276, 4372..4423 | -0.03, 13.6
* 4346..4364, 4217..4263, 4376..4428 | -0.11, 13.9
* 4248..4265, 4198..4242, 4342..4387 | -0.01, 12.5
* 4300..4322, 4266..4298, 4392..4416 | 0.14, 12.7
